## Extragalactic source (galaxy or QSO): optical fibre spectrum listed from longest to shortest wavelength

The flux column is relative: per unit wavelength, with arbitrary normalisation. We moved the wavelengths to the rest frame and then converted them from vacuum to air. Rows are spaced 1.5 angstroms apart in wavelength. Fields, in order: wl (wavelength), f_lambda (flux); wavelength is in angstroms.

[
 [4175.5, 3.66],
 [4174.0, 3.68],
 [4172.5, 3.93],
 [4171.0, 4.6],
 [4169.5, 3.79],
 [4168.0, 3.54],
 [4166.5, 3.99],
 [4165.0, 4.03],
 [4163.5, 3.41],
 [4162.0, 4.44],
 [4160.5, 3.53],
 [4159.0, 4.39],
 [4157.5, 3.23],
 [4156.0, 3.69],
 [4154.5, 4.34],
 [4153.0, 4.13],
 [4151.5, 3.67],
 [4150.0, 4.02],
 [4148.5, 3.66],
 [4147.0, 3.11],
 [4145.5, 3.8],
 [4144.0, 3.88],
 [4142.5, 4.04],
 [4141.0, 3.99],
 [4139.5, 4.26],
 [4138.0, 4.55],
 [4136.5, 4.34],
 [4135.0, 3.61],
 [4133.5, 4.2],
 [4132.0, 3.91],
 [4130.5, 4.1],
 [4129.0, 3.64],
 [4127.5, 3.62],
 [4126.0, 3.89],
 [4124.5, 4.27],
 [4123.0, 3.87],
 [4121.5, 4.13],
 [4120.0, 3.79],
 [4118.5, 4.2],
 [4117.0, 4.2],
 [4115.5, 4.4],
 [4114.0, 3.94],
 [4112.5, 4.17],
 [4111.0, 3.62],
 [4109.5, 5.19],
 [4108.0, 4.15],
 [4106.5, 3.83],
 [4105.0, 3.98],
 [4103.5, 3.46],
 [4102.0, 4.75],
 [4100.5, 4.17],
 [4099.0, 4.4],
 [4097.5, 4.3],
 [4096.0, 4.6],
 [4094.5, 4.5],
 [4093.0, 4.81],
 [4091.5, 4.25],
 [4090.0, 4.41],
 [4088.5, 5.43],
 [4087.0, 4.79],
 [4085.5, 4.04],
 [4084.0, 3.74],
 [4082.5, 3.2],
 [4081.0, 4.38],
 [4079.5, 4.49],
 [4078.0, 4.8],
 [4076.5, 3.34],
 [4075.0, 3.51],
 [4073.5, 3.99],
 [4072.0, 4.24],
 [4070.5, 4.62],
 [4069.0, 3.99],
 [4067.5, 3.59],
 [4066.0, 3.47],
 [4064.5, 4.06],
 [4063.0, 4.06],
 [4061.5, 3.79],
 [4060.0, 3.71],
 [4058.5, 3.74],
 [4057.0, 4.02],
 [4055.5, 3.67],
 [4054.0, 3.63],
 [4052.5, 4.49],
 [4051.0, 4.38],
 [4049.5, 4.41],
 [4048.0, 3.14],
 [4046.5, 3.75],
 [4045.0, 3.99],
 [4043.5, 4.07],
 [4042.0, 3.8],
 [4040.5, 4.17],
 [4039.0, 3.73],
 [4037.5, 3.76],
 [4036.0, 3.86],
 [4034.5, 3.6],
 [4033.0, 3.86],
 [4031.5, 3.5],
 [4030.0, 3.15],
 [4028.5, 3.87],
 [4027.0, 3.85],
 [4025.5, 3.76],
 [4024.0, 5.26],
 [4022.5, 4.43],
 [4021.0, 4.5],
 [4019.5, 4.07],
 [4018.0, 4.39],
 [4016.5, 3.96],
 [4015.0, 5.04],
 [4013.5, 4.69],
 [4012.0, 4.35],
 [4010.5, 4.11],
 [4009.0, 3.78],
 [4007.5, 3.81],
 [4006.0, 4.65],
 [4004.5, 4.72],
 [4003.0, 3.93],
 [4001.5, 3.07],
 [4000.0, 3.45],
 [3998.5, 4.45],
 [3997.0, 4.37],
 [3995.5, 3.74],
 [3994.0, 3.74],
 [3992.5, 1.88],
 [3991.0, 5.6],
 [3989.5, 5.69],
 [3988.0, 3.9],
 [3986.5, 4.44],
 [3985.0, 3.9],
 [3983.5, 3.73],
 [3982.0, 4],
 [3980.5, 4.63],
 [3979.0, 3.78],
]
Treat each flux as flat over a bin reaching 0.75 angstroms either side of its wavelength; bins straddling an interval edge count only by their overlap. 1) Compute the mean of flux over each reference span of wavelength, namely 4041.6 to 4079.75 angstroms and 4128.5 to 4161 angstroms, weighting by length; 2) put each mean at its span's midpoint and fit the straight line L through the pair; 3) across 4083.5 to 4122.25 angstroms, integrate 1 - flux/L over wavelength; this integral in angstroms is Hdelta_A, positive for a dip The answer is -3.4 angstroms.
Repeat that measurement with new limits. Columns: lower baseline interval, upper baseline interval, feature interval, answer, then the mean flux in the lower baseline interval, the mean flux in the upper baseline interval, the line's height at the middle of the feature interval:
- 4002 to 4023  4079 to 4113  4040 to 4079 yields 3.2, 4.3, 4.29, 4.29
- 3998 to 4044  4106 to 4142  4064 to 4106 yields -1.2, 4.05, 4.08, 4.07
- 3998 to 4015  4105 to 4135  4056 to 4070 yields 0.9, 4.13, 4.05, 4.09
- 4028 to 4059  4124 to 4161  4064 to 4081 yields -0.7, 3.84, 3.92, 3.86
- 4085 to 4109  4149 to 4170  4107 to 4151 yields 1.1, 4.38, 3.87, 4.12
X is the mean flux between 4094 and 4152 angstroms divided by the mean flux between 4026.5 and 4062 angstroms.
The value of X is 1.06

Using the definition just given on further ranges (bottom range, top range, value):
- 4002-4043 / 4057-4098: 1.01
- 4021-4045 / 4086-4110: 1.13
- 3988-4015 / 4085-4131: 1.02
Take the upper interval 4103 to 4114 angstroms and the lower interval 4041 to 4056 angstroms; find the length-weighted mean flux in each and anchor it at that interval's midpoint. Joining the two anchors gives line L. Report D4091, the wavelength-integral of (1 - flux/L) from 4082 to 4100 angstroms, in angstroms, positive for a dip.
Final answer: -1.6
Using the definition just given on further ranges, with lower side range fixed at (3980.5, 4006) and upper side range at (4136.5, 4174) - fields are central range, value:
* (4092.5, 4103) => -1.31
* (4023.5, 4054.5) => 1.02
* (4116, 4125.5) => -0.30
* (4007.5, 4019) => -0.67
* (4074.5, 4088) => -0.26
